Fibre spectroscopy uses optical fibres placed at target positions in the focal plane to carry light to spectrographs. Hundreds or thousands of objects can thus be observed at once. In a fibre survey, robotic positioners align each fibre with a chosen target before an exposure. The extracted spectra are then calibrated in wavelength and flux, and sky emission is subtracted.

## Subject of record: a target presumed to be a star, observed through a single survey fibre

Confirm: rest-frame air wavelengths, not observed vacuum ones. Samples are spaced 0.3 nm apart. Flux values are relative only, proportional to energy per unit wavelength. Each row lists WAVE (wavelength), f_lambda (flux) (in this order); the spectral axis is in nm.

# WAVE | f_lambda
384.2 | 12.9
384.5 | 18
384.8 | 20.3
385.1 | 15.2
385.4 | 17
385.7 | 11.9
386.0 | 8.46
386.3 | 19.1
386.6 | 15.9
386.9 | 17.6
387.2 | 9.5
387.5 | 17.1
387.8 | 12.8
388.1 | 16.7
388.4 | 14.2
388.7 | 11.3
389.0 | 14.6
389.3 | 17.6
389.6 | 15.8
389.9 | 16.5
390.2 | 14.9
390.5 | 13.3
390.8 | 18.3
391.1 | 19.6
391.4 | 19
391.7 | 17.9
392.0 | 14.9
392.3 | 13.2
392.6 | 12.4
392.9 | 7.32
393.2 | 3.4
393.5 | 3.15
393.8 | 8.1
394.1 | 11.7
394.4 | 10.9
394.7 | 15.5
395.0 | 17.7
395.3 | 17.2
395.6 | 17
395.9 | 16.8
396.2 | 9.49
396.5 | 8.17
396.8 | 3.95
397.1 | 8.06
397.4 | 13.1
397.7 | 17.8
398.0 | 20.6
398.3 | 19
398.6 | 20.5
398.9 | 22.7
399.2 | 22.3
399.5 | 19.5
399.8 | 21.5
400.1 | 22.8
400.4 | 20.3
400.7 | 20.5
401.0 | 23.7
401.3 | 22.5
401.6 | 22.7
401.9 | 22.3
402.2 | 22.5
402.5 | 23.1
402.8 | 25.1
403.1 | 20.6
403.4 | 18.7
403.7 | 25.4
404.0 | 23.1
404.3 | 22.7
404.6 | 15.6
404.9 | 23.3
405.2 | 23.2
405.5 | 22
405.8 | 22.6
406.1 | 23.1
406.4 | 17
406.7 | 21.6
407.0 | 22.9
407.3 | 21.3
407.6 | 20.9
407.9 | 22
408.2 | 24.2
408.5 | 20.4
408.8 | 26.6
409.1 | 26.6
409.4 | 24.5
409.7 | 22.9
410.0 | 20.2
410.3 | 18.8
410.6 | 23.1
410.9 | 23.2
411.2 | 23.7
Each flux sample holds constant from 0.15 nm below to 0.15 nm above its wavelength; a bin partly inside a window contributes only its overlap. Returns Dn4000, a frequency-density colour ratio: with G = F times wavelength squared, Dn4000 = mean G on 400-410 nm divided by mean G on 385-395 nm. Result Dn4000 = 1.7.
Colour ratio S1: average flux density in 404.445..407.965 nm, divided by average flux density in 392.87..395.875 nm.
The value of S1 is 1.84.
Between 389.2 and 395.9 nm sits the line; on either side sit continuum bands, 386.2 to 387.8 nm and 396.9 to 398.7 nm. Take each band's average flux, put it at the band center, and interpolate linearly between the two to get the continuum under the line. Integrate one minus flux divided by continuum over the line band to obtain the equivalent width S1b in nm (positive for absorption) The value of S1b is 0.78 nm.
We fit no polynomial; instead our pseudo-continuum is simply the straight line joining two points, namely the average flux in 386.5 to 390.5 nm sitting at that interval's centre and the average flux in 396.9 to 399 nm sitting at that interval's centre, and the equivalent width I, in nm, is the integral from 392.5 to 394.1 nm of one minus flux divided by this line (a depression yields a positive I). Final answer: 0.88 nm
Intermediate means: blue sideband 14.9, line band 7.15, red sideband 16.9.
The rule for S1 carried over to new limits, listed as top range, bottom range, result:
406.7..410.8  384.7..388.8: 1.53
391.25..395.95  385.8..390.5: 0.87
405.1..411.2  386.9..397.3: 1.69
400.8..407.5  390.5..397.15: 1.76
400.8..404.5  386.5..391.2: 1.47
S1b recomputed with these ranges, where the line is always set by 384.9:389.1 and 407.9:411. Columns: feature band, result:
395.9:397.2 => 0.69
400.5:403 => -0.33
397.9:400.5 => -0.27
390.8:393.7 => 0.67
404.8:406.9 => -0.02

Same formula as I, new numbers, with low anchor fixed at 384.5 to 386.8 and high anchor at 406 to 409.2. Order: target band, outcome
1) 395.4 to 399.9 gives 0.789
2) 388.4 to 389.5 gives 0.141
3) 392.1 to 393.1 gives 0.391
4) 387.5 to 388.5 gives 0.084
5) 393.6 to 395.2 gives 0.499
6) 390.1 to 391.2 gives 0.045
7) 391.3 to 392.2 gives 0.028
